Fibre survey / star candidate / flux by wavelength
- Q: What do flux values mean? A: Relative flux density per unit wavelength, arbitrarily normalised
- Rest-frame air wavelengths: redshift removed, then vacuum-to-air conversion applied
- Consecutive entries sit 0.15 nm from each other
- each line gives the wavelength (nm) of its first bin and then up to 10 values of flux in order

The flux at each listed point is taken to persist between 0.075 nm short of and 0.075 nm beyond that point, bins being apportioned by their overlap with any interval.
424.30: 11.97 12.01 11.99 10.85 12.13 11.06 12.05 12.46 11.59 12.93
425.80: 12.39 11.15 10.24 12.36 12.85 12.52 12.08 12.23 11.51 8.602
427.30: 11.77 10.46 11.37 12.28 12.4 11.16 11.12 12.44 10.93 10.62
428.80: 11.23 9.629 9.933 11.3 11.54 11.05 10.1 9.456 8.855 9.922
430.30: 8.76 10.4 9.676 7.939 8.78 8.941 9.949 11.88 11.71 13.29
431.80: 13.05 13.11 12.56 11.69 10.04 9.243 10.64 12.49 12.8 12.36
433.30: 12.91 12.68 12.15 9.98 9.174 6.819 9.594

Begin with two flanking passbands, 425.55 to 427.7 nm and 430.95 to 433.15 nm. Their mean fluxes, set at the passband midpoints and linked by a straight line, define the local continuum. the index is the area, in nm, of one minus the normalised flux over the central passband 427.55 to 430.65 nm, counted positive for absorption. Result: 0.240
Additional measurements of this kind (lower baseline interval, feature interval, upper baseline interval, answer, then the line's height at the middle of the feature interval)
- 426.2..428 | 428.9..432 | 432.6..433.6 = 0.404 nm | 12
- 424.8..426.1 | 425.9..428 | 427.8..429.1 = -0.012 nm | 11.5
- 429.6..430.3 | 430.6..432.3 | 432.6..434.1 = -0.128 nm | 10.3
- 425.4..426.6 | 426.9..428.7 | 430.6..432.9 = 0.066 nm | 11.7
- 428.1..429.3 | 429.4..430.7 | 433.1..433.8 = 0.160 nm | 11.2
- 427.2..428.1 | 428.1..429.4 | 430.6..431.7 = 0.019 nm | 11.1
